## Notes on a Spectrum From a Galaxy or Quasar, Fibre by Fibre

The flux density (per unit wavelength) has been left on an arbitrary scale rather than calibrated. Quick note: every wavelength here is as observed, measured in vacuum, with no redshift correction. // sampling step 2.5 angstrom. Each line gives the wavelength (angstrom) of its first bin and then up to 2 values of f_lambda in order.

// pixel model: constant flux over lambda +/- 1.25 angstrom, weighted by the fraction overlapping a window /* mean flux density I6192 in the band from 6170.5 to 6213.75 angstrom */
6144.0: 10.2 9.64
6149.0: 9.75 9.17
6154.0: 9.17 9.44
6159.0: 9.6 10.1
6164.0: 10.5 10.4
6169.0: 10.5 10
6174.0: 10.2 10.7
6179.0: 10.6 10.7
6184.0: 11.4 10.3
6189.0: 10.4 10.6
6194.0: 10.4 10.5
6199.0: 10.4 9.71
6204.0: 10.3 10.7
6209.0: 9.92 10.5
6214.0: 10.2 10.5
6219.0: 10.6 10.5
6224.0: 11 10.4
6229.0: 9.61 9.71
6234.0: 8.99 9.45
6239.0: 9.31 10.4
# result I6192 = 10.4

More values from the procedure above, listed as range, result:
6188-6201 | 10.4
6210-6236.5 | 10.2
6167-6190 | 10.5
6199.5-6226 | 10.4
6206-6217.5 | 10.3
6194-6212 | 10.3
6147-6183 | 10.1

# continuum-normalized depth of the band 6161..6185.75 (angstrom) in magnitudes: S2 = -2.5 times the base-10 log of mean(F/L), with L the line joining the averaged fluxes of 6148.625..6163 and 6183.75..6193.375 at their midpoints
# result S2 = -0.04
